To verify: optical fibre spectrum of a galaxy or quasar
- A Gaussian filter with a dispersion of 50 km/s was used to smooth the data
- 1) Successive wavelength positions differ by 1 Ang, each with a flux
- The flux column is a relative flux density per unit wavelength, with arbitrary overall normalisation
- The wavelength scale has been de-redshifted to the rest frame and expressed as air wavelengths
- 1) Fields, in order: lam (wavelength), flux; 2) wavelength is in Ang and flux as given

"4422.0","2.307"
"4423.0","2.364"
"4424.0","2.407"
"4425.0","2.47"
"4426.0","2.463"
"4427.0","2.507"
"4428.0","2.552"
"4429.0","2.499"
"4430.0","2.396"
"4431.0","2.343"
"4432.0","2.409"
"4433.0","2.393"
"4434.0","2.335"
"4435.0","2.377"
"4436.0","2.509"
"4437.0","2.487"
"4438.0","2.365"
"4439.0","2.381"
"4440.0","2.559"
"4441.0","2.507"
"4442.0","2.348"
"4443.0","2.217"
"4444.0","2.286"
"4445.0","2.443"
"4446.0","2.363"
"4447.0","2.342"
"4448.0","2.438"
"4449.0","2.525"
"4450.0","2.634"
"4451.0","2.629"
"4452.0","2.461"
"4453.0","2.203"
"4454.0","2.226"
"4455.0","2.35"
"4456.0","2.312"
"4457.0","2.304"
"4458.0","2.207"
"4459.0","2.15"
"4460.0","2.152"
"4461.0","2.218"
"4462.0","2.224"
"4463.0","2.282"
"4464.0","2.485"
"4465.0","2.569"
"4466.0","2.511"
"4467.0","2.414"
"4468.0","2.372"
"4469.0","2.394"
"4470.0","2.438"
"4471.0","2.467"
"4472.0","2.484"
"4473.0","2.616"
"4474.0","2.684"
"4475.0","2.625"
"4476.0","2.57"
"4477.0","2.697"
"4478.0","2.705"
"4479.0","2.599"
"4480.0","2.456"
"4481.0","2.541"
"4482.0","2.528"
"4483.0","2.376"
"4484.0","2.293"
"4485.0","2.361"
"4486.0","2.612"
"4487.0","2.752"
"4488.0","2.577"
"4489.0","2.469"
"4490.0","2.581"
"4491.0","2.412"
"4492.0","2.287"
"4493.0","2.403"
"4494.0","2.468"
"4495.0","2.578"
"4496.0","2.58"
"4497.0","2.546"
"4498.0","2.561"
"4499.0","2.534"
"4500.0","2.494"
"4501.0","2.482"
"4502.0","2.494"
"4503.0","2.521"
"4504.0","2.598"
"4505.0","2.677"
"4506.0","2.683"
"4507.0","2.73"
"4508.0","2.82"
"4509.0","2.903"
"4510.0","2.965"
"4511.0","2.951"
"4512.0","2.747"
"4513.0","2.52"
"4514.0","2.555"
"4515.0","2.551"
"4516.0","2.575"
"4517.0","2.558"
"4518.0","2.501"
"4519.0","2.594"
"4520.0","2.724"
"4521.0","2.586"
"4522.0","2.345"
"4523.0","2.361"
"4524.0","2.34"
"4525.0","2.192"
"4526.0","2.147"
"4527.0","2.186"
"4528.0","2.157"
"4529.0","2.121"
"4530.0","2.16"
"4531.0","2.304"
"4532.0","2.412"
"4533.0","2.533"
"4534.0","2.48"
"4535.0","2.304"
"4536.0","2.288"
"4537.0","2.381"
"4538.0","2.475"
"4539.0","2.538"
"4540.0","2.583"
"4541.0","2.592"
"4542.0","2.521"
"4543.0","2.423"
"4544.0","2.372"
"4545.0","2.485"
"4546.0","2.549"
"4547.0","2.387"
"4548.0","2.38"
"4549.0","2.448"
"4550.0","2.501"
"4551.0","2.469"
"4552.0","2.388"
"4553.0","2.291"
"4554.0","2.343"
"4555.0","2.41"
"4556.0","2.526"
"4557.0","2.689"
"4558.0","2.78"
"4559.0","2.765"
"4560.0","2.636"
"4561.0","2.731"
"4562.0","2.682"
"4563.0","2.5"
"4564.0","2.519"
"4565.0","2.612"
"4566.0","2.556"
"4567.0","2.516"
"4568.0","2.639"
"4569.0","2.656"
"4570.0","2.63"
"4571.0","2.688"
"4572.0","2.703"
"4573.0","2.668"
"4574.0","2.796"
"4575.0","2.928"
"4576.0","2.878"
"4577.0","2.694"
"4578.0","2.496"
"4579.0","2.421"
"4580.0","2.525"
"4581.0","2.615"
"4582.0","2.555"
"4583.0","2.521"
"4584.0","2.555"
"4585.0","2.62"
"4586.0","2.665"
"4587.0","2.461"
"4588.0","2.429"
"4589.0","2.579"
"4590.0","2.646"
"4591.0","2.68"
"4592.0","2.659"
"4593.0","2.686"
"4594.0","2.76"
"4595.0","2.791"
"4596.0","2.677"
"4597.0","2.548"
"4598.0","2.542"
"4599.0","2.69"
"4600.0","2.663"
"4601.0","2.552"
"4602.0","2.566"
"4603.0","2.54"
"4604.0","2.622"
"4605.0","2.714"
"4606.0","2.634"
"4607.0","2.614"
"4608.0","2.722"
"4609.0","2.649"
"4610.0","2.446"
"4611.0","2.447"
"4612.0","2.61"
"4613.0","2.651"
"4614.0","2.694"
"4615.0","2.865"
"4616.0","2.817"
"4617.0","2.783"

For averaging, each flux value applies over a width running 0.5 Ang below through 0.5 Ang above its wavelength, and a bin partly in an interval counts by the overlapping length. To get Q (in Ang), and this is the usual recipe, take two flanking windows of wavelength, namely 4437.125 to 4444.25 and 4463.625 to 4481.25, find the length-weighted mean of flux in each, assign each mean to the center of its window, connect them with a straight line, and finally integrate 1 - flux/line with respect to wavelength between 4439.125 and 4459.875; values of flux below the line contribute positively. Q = 0.5 Ang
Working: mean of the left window 2.39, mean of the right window 2.54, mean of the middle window 2.37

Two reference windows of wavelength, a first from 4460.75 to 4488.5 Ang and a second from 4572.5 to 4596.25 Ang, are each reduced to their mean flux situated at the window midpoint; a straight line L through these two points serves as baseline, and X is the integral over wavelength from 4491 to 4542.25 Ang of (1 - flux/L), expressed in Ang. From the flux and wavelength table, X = 1.0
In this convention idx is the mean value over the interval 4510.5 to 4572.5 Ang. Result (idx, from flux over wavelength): 2.49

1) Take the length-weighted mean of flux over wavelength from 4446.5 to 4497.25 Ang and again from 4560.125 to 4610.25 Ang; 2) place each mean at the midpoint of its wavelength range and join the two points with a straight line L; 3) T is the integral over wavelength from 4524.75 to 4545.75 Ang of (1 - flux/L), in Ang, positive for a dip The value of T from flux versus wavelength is 1.5 Ang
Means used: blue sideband 2.45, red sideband 2.63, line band 2.37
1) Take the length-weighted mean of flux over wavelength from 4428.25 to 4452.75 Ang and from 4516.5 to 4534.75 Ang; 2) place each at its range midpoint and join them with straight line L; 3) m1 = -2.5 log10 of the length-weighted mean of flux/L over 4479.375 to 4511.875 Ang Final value -0.08 mag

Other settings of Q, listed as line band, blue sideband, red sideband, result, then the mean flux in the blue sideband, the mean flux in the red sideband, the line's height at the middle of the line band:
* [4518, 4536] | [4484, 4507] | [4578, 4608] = 1.42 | 2.53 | 2.6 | 2.55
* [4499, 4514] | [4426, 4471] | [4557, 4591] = -1.05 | 2.39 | 2.63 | 2.5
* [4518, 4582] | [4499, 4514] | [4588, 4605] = 3.68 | 2.68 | 2.63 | 2.66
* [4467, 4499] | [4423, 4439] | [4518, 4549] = -1.34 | 2.43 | 2.4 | 2.41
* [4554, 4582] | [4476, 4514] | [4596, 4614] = -0.38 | 2.58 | 2.61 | 2.6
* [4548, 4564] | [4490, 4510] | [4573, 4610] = 0.43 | 2.58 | 2.63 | 2.61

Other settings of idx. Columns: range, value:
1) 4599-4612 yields 2.6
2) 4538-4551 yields 2.48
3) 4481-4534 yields 2.51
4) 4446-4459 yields 2.38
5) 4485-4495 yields 2.5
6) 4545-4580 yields 2.58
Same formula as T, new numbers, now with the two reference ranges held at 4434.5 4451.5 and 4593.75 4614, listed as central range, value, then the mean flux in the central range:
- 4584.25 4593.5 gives 0.0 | 2.6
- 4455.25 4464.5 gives 0.7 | 2.26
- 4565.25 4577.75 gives -0.5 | 2.69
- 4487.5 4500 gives 0.0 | 2.5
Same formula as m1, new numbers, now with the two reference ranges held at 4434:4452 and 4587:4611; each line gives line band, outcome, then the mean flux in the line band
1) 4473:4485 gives -0.030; 2.55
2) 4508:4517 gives -0.083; 2.72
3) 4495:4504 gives -0.014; 2.53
